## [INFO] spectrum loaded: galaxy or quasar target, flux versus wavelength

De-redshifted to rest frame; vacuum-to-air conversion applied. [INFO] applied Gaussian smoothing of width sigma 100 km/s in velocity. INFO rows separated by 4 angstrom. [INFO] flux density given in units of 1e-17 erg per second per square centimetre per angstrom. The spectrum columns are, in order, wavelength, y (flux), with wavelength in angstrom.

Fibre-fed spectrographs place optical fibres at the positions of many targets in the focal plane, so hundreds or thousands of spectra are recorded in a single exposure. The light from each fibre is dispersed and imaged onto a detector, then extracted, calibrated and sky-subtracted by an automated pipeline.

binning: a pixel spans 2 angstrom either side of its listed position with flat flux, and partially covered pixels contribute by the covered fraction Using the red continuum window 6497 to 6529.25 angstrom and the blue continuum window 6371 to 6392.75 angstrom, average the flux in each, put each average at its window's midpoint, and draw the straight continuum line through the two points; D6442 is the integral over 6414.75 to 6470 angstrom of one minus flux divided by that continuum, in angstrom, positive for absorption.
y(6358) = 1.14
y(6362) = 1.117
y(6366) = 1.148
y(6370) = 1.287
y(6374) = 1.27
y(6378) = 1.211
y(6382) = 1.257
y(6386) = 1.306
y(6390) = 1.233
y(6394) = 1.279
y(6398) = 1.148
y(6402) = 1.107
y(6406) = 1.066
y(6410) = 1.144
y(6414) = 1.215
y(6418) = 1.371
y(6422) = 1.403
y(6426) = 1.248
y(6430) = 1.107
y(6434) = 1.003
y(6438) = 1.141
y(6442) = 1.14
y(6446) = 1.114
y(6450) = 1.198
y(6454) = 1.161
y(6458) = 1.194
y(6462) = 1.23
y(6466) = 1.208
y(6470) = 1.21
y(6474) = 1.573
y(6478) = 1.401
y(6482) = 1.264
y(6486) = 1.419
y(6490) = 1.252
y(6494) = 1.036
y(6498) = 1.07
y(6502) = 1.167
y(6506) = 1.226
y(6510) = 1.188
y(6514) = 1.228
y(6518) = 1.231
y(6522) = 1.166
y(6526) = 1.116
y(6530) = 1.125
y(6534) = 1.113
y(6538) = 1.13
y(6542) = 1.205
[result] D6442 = 1.1 angstrom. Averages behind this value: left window 1.26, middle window 1.19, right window 1.18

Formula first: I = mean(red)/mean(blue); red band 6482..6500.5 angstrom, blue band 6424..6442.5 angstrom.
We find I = 1.1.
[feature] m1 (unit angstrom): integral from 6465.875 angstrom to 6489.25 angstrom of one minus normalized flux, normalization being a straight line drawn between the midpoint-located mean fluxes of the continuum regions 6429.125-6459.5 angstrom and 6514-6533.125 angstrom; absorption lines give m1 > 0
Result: -4.2 angstrom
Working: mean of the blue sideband 1.13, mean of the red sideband 1.16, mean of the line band 1.35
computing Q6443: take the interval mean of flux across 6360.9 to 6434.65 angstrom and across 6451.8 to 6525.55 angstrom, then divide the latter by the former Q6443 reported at 1.02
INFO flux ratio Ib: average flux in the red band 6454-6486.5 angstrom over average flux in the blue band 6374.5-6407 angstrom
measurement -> 1.1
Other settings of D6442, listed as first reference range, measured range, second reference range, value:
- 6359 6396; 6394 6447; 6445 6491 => 3.2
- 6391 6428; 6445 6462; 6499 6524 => 0.5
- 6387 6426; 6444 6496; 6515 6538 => -2.9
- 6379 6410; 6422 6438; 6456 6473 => 0.7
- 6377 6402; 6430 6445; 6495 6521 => 1.4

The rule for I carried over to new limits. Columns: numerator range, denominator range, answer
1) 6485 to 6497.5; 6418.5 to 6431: 0.94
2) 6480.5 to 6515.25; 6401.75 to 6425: 0.98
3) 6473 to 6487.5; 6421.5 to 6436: 1.20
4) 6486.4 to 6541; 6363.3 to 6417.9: 0.96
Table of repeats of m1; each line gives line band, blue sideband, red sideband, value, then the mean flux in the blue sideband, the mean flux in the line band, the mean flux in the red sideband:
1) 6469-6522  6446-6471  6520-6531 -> -3.9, 1.19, 1.25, 1.14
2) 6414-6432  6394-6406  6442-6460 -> -1.9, 1.14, 1.27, 1.16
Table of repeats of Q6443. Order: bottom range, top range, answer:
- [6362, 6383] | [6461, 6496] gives 1.06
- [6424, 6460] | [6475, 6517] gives 1.08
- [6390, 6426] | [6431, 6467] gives 0.94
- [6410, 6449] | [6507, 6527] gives 1.00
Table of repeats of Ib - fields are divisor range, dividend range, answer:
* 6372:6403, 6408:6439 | 0.98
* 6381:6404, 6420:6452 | 0.96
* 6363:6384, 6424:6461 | 0.93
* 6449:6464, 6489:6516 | 0.97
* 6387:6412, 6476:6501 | 1.06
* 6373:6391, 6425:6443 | 0.89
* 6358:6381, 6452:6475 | 1.04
